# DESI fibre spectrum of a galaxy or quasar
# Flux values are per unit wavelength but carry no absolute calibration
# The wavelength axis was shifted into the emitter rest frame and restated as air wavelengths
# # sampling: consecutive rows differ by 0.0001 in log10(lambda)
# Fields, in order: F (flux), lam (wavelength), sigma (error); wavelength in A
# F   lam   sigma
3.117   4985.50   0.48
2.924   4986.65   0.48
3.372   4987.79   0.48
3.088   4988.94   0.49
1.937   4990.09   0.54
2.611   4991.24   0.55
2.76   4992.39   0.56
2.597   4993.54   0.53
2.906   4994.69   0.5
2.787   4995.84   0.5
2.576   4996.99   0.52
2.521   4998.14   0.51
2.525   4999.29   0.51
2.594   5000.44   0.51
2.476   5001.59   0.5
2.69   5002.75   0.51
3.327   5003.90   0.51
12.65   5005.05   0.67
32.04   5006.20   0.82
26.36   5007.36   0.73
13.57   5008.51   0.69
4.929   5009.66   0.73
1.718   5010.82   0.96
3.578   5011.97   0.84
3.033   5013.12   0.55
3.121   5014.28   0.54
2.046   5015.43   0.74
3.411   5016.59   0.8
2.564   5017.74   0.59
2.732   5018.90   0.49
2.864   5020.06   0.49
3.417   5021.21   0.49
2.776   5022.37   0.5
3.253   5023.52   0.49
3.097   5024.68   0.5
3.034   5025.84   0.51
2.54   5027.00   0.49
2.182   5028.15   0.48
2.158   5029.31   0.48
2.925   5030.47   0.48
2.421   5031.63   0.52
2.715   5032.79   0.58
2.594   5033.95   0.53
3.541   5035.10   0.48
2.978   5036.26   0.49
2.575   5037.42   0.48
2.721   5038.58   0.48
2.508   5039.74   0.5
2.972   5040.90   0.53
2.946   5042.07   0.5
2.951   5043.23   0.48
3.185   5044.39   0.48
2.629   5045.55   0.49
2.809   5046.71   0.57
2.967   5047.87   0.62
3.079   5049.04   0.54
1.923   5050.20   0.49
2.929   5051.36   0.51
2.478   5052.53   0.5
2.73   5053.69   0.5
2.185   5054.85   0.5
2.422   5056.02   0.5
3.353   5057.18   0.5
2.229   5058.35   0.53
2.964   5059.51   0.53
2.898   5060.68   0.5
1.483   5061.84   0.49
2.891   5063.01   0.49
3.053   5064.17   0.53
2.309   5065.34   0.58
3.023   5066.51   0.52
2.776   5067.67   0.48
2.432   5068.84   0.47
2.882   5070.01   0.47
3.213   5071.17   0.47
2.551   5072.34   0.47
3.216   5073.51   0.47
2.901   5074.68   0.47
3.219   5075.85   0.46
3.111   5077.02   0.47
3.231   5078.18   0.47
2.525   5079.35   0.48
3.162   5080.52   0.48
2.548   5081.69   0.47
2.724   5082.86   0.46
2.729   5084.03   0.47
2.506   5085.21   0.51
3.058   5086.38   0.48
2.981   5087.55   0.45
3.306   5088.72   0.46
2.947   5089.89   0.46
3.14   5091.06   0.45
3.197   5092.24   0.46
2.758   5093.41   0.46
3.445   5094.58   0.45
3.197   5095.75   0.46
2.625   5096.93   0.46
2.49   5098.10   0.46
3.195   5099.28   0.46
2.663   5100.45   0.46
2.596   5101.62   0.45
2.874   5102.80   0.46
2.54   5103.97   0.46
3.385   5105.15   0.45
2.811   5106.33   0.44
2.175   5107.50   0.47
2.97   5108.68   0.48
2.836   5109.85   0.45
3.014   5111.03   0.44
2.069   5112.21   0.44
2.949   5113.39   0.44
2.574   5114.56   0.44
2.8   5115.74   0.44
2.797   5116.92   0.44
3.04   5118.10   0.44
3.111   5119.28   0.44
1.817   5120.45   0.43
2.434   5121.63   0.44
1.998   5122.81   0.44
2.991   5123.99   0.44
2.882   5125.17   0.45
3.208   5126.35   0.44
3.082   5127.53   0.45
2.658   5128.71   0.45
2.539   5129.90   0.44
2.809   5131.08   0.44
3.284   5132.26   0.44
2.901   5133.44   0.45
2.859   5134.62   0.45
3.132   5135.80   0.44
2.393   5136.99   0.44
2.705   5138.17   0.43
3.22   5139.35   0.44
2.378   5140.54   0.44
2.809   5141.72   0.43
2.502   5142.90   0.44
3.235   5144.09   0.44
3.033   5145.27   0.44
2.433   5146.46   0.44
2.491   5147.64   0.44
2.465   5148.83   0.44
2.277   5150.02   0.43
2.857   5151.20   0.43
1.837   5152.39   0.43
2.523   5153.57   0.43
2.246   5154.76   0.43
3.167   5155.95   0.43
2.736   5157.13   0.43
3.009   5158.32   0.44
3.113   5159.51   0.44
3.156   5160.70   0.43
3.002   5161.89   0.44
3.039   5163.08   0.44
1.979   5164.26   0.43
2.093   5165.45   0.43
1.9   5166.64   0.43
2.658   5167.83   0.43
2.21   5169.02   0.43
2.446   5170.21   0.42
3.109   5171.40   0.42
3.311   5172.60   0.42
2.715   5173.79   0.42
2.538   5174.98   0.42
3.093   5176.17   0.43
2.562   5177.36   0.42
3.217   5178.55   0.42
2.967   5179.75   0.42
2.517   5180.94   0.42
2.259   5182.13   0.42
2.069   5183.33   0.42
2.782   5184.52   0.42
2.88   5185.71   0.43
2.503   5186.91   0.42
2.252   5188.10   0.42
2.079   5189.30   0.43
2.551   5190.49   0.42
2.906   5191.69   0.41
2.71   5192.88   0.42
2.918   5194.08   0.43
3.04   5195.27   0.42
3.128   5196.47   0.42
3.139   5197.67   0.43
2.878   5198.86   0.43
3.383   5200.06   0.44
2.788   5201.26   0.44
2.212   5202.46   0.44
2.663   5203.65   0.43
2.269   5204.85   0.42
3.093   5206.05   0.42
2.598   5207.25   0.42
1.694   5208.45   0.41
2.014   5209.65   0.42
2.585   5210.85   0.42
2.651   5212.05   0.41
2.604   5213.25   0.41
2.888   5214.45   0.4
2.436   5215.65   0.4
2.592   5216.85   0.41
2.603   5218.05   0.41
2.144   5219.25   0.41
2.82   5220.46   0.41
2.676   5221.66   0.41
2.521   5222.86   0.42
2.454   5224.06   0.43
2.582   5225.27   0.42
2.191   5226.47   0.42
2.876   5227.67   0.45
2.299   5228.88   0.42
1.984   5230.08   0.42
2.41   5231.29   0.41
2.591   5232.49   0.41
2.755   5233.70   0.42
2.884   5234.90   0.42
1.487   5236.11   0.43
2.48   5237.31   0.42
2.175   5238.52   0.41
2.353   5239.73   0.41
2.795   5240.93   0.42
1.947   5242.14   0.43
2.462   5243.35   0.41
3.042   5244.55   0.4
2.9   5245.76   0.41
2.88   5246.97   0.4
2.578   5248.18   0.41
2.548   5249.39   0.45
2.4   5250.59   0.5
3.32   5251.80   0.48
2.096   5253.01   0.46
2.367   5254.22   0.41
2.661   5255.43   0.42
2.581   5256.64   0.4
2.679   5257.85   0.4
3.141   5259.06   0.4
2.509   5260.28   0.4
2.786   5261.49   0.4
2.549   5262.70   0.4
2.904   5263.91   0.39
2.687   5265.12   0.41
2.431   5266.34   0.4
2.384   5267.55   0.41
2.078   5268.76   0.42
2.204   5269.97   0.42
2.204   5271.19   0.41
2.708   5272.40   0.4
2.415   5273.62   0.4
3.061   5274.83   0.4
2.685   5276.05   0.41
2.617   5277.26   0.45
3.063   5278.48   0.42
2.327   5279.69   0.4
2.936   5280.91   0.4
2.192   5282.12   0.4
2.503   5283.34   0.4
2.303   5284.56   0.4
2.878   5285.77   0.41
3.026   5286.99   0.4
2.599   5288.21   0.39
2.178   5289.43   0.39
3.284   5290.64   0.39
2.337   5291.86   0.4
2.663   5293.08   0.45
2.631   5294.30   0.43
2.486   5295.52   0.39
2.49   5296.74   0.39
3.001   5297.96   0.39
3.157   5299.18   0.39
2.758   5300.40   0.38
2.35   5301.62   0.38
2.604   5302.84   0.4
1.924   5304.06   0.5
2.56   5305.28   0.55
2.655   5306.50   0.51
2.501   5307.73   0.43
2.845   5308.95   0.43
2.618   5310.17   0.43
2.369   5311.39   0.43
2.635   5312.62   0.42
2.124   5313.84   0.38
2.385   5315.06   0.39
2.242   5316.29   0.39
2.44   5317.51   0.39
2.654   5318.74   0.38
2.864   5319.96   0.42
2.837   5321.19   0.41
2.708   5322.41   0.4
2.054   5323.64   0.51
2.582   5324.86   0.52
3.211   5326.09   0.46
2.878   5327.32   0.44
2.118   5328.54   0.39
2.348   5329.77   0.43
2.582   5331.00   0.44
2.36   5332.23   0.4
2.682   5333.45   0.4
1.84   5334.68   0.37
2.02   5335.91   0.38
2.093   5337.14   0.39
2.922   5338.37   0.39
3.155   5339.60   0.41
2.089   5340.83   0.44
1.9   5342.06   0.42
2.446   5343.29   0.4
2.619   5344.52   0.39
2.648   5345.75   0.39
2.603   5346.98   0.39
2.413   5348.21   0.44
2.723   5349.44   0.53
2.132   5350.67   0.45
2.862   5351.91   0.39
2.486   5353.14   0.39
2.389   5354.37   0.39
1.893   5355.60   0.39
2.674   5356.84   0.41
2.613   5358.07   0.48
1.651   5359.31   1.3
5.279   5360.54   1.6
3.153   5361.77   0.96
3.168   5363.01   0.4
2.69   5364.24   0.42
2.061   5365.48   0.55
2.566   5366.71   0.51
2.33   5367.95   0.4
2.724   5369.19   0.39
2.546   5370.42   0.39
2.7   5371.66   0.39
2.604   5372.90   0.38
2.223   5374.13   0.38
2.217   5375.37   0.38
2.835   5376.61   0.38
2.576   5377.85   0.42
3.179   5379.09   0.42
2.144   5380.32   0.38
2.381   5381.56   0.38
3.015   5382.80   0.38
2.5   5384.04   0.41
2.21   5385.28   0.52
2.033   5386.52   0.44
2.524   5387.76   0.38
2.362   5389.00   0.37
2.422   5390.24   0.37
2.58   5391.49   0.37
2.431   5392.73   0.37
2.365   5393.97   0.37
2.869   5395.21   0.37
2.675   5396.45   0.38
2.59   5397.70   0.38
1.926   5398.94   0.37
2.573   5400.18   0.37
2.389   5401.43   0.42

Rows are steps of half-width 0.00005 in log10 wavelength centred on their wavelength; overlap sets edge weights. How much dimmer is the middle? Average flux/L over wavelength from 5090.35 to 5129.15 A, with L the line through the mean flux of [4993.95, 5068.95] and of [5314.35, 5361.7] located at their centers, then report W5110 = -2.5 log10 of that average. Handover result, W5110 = 0.26 mag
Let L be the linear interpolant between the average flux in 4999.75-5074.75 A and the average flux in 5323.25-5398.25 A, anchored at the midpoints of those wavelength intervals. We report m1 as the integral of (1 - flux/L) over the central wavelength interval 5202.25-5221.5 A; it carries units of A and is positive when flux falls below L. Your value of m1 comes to 4.10 A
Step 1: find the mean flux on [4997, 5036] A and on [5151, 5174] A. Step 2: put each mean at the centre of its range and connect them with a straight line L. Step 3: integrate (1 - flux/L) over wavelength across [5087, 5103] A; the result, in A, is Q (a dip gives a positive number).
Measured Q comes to 3.36 A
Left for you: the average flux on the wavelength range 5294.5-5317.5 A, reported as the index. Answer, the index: 2.54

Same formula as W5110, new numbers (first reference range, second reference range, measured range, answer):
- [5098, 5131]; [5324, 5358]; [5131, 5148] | -0.04 mag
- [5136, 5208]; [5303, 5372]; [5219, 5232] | 0.08 mag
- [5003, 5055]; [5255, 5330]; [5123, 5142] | 0.29 mag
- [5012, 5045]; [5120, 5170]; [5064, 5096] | -0.06 mag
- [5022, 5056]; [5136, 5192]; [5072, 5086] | -0.06 mag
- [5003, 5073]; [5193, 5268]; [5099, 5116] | 0.26 mag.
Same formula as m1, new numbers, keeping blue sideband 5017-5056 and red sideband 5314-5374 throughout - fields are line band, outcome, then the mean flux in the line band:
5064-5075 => -0.33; 2.82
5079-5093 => -0.89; 2.91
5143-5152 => 0.12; 2.65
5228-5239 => 1.15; 2.35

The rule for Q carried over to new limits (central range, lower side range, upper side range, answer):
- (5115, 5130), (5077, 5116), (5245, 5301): 0.5 A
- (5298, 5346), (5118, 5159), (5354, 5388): 2.1 A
